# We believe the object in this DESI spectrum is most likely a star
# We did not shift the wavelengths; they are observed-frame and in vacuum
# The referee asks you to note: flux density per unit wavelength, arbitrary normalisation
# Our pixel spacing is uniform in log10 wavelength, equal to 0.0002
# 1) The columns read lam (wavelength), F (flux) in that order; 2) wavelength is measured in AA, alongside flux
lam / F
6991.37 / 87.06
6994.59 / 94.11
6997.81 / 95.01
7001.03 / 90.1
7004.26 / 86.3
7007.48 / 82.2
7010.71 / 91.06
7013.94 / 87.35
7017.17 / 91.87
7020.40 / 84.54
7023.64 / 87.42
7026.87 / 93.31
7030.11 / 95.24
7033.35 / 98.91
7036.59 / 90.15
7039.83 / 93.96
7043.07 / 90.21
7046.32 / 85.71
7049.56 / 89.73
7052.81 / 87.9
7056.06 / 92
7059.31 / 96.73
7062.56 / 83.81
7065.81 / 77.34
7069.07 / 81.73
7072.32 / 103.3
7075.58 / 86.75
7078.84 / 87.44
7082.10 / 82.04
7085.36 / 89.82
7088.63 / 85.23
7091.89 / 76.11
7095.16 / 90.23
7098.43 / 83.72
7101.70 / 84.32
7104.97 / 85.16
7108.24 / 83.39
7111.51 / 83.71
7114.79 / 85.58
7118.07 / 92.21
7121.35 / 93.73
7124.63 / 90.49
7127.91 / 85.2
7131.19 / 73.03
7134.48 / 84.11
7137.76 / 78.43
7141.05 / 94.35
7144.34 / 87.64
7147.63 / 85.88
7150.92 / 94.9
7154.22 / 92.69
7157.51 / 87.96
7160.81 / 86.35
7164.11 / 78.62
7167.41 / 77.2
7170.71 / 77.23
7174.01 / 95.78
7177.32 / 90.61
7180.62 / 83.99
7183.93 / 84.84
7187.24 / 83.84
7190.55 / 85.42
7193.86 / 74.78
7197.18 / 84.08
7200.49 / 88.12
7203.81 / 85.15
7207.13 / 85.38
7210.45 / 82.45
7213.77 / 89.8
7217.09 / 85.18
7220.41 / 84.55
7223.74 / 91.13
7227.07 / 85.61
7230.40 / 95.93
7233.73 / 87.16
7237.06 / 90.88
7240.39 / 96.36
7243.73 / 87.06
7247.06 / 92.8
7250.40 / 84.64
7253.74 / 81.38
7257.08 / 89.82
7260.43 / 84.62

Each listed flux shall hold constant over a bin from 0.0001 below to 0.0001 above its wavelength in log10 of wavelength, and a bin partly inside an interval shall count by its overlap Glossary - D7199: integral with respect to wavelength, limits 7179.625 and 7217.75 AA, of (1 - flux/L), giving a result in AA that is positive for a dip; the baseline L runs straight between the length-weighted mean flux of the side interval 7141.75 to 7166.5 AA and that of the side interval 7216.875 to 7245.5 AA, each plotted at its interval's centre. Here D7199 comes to 1.9 AA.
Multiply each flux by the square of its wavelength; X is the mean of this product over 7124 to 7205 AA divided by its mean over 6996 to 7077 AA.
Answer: 1.0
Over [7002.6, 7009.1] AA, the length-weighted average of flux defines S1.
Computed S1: 84.3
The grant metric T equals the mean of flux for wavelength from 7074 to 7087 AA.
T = 86.5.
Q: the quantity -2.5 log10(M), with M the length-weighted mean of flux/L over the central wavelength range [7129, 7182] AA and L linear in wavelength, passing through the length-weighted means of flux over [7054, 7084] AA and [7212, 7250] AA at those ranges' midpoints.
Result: 0.040 mag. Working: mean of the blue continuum 87.9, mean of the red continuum 89.5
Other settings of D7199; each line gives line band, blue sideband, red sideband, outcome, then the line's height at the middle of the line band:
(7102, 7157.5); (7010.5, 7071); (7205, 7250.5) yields 1.4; 89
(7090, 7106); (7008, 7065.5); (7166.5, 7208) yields 0.7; 87.8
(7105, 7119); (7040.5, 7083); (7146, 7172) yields 0.1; 86.7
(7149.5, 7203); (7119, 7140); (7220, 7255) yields 0.8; 86.6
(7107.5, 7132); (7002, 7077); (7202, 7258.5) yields 0.7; 88.8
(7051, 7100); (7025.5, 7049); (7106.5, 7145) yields 1.4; 89.6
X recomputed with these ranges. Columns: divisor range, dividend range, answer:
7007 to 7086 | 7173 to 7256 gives 1.02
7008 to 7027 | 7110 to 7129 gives 1.03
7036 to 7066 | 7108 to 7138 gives 0.98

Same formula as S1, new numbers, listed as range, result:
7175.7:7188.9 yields 85.8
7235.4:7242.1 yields 93.6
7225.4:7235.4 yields 89.6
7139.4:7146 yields 90.9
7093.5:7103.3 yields 86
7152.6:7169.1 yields 84.5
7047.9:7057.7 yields 89.9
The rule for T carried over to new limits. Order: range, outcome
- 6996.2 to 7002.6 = 92.6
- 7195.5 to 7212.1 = 85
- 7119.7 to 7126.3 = 92.1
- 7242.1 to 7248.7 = 90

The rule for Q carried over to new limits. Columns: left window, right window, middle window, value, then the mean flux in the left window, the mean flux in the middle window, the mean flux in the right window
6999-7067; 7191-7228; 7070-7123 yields 0.01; 89.4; 87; 85.1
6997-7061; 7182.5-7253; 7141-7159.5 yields -0.02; 90.4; 90.2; 86.9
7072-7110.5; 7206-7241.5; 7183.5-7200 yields 0.06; 85.8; 82.8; 88.5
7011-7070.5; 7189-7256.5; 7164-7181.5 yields 0.04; 89.4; 84.4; 87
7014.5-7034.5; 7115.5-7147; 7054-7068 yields 0.03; 91.5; 87.2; 86.5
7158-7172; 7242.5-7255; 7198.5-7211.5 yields -0.02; 80.6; 85.4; 86.6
